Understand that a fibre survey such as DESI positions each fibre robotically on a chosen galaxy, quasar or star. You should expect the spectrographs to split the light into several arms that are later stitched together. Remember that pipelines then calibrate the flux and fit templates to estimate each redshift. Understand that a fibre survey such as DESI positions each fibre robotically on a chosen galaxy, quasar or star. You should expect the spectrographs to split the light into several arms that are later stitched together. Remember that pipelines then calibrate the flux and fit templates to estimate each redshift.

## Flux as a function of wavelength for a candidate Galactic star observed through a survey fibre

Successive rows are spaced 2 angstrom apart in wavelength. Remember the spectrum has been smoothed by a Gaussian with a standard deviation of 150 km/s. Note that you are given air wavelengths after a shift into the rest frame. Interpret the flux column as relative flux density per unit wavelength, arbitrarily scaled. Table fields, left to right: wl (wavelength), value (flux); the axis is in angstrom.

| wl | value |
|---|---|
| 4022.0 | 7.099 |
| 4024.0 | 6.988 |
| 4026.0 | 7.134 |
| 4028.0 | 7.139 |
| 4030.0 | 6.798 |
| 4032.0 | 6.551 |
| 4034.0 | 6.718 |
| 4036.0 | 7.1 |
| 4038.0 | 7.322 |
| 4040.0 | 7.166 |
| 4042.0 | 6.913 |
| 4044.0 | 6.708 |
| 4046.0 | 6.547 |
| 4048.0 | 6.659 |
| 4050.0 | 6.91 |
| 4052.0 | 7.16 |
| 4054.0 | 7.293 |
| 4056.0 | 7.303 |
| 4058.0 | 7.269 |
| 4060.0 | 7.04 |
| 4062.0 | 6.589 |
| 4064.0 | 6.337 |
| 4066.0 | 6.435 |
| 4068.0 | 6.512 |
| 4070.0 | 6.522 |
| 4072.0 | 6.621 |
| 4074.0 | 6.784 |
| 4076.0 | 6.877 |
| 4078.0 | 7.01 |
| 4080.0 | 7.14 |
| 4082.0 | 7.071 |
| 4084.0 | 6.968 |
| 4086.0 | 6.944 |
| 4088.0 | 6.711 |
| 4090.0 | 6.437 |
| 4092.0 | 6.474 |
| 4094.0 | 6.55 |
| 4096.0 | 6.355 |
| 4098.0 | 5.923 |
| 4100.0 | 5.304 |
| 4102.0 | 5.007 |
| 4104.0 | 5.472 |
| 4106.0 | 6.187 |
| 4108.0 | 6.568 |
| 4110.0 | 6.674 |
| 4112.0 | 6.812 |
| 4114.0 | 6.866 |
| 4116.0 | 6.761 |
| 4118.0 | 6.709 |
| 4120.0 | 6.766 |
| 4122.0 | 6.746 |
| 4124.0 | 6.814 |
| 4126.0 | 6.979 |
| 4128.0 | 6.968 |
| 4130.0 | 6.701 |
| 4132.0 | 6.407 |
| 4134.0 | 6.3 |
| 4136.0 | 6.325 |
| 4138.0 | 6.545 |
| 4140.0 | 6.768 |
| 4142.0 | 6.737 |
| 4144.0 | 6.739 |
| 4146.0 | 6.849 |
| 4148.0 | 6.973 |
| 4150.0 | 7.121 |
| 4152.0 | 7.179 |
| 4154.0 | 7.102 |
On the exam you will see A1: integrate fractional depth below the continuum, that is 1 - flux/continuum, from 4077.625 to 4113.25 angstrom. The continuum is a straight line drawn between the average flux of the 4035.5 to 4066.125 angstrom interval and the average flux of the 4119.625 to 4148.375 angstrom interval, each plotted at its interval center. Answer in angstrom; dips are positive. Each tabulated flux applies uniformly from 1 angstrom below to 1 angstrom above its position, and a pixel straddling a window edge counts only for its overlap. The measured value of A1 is 2.1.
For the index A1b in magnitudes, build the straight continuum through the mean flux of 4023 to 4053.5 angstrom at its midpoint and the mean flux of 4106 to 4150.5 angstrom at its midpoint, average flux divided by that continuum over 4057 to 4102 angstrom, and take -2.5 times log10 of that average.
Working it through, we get 0.04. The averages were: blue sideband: 6.93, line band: 6.59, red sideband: 6.72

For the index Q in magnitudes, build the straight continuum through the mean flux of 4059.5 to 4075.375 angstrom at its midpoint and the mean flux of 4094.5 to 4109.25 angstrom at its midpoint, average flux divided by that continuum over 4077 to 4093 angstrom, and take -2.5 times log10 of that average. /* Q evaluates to -0.10 mag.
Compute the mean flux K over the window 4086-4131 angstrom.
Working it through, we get 6.46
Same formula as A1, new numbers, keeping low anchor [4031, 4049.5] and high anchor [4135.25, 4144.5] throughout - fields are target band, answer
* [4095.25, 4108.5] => 1.8 angstrom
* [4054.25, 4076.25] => 0.1 angstrom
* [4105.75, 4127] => -0.2 angstrom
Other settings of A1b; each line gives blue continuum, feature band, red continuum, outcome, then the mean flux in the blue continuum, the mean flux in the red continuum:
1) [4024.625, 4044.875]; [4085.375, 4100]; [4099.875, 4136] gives 0.038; 6.96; 6.47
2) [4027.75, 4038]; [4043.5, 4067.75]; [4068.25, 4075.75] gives -0.015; 6.89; 6.65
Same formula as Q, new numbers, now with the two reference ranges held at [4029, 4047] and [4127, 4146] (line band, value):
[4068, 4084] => -0.01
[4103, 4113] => 0.06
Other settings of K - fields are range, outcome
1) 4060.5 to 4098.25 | 6.66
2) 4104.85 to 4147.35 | 6.68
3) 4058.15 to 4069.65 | 6.63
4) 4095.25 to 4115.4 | 6.13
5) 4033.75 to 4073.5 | 6.86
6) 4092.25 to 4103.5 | 5.86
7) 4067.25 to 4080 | 6.76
